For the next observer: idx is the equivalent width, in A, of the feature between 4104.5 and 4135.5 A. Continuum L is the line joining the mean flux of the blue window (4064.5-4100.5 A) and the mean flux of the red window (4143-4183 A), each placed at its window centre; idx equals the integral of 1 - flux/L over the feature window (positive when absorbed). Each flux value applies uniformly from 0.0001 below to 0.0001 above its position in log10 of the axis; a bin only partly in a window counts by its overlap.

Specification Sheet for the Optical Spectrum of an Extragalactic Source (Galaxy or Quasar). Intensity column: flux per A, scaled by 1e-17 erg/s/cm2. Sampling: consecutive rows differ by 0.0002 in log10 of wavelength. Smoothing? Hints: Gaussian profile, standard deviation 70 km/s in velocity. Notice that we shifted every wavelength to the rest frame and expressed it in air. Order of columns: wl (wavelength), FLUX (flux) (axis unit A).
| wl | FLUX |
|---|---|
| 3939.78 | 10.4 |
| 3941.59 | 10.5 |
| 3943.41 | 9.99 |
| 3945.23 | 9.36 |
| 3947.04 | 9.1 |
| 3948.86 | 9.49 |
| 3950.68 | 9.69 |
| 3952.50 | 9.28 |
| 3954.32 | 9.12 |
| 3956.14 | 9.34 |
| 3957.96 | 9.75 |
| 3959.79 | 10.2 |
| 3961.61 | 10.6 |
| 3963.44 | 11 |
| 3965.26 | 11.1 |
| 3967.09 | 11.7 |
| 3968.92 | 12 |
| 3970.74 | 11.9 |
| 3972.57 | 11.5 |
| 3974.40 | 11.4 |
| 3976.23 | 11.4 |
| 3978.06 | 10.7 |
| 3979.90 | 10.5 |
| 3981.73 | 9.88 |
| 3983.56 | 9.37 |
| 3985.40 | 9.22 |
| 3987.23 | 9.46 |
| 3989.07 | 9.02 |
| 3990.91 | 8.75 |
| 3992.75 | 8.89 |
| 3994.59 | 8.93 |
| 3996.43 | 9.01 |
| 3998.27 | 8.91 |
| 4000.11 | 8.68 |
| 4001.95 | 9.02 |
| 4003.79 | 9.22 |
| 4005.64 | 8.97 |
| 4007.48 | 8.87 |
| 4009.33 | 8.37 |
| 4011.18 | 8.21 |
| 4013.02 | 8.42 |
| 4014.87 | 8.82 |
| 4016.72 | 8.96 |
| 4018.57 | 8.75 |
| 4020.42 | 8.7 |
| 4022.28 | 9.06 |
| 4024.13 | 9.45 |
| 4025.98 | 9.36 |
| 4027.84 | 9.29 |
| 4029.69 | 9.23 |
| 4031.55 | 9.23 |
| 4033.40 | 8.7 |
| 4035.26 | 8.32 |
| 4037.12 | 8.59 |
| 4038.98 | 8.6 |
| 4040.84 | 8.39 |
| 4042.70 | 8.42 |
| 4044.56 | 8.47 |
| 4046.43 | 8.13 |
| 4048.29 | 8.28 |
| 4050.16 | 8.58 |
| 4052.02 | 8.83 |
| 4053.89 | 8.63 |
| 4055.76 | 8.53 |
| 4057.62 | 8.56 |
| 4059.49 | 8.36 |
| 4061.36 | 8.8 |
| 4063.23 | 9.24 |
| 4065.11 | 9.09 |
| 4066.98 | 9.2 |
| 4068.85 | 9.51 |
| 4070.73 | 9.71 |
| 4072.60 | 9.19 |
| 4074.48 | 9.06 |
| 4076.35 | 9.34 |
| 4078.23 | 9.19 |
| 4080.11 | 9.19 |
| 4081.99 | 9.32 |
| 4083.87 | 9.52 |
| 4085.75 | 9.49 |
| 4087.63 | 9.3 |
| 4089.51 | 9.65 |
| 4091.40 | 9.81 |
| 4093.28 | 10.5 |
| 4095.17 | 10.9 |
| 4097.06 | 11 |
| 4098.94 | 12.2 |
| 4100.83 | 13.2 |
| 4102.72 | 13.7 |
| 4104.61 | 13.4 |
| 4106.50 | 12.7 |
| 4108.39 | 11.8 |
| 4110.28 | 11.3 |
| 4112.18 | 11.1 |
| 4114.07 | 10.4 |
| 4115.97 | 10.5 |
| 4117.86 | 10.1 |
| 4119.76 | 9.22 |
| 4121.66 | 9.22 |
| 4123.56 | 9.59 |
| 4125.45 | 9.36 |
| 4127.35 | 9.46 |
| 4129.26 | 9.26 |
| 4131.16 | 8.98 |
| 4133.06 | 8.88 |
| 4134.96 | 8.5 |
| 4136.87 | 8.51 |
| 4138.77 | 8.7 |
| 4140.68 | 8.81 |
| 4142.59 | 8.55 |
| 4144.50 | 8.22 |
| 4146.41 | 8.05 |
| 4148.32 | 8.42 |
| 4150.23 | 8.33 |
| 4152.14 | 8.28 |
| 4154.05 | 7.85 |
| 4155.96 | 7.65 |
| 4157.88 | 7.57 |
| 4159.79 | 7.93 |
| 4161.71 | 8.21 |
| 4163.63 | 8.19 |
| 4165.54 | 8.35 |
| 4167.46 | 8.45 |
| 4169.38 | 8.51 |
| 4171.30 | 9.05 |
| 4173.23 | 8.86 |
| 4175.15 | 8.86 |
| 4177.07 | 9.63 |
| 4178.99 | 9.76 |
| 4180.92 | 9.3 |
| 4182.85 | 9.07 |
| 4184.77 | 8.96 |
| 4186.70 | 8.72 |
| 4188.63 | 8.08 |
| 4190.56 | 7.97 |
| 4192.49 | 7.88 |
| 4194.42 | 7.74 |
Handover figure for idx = -3.2 A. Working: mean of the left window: 9.81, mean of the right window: 8.49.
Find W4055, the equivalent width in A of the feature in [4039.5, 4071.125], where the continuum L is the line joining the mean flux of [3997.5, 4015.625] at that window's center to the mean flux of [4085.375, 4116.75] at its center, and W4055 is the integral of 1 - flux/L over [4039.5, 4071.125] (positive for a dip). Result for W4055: 4.2 A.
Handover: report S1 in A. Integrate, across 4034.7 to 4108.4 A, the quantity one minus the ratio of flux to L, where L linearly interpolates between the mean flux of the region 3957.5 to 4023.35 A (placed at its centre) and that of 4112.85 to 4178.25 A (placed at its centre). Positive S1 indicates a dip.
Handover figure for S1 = -3.6 A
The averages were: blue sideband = 9.7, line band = 9.65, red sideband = 8.79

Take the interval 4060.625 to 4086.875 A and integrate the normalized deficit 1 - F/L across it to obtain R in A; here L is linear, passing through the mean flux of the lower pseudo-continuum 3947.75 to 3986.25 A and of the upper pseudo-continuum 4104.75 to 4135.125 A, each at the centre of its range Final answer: 2.5 A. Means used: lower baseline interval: 10.4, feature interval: 9.28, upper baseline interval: 10.2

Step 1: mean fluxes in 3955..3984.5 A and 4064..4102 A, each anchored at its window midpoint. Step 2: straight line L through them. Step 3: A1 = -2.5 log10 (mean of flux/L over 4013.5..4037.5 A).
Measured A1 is 0.16 mag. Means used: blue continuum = 10.8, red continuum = 9.94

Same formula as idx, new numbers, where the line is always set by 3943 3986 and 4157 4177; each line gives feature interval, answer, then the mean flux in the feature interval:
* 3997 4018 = 2.5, 8.77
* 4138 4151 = 0.3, 8.43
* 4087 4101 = -2.4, 10.7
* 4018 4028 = 0.7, 9.09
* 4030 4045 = 1.6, 8.62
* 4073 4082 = 0.1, 9.21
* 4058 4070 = 0.5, 9.02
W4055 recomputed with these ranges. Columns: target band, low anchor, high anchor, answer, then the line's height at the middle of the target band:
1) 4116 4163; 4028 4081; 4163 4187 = 1.12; 8.89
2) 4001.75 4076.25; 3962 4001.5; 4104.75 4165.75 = 7.26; 9.79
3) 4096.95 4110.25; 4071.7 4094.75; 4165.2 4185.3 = -4.53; 9.39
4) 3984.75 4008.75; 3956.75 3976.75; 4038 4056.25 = 2.71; 10.1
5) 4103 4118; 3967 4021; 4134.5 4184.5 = -4.66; 8.83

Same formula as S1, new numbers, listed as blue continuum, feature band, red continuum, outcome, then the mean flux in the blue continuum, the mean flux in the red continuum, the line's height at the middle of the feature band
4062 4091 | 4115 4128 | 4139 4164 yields -1.5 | 9.34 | 8.17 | 8.64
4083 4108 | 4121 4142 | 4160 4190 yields 2.3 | 11.2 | 8.77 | 10.1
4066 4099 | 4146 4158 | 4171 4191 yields 1.5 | 9.72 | 8.95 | 9.18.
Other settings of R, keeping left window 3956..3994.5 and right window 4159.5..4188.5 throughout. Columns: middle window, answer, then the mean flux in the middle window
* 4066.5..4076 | 0.3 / 9.35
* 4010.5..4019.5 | 1.3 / 8.65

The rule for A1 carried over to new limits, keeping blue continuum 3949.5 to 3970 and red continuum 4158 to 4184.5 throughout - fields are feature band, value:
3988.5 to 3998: 0.14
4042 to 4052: 0.15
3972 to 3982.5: -0.07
